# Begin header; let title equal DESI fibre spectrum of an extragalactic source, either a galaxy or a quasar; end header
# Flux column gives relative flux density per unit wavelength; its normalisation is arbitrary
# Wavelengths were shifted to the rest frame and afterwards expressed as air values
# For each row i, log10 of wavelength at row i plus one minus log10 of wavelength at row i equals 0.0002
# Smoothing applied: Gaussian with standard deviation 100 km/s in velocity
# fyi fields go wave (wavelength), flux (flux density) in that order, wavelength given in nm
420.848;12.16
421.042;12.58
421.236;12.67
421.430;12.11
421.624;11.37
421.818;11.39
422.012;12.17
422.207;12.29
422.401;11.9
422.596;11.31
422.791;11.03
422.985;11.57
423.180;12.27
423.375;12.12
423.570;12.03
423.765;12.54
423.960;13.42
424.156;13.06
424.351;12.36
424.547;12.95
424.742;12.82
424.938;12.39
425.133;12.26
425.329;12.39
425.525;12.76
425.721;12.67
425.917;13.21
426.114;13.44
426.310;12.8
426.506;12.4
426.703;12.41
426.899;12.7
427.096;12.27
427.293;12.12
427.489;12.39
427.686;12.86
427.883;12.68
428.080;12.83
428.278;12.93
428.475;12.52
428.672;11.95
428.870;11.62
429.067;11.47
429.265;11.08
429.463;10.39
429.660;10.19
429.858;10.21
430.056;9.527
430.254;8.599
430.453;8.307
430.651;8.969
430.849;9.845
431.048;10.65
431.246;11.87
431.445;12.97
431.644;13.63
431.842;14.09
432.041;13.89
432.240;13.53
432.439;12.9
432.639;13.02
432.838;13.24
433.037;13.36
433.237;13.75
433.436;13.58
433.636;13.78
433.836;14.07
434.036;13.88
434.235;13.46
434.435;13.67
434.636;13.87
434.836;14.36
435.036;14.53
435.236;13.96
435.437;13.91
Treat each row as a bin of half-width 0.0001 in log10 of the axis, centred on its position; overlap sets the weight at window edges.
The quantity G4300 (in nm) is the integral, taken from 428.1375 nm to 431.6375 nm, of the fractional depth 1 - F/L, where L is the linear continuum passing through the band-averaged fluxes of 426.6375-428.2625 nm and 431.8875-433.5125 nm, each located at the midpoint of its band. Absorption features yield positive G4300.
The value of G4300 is 0.56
